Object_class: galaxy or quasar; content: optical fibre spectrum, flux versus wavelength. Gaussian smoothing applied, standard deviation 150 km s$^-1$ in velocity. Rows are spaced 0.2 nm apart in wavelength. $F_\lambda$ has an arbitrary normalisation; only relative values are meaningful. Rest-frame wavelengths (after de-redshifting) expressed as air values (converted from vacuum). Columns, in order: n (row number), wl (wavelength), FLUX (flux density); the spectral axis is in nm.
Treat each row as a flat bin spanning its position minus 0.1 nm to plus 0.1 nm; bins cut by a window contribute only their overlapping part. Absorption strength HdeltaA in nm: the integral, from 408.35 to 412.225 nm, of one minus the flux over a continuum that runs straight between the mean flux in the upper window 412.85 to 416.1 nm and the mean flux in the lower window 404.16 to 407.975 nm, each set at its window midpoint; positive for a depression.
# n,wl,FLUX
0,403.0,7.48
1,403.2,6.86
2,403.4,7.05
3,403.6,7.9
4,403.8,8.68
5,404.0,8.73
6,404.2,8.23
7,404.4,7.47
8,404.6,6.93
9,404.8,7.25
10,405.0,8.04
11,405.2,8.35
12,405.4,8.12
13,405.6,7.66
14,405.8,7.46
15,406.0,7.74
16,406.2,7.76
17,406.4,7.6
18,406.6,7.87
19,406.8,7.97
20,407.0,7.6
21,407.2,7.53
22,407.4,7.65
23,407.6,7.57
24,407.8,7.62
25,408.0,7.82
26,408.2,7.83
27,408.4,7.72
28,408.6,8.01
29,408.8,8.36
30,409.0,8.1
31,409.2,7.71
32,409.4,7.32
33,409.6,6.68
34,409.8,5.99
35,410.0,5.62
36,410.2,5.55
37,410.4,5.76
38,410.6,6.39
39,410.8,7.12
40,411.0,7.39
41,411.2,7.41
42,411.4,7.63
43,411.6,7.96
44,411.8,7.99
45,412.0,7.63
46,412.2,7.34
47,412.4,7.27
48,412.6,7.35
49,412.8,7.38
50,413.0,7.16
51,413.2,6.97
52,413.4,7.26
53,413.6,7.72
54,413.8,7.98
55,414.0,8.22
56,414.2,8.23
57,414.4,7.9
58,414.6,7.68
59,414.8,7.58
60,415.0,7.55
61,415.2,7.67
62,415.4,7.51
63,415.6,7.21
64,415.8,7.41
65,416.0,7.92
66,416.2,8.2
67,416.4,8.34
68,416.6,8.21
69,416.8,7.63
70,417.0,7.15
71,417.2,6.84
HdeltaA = 0.246 nm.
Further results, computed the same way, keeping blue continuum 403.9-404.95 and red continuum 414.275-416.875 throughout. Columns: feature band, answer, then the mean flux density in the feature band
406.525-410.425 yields 0.20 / 7.34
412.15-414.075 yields 0.07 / 7.46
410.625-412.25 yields 0.05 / 7.51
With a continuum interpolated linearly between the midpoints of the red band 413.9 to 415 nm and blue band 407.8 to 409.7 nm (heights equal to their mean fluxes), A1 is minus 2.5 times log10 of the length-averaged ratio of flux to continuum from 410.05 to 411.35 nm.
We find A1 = 0.178 mag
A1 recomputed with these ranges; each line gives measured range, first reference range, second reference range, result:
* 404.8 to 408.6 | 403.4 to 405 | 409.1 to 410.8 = -0.080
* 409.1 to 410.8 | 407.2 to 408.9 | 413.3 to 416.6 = 0.211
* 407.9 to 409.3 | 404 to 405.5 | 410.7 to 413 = -0.041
